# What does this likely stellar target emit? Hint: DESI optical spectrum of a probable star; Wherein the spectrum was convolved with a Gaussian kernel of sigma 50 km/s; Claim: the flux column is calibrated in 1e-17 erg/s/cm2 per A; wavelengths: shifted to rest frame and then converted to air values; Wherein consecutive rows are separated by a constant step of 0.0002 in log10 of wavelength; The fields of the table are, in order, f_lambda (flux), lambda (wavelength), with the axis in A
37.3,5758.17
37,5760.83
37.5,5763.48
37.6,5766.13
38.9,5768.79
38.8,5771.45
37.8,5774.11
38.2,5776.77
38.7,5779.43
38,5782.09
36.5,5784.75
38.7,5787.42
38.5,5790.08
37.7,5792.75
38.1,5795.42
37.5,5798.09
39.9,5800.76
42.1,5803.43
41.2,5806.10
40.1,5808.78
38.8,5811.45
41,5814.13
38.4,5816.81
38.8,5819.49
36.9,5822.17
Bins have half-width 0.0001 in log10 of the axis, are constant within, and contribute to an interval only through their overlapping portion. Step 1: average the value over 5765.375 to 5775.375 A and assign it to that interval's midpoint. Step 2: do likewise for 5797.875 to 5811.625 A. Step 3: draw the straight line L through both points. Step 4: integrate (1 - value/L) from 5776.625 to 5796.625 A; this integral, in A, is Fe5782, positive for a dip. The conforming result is 0.59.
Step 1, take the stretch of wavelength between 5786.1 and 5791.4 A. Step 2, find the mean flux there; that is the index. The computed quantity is 38.6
